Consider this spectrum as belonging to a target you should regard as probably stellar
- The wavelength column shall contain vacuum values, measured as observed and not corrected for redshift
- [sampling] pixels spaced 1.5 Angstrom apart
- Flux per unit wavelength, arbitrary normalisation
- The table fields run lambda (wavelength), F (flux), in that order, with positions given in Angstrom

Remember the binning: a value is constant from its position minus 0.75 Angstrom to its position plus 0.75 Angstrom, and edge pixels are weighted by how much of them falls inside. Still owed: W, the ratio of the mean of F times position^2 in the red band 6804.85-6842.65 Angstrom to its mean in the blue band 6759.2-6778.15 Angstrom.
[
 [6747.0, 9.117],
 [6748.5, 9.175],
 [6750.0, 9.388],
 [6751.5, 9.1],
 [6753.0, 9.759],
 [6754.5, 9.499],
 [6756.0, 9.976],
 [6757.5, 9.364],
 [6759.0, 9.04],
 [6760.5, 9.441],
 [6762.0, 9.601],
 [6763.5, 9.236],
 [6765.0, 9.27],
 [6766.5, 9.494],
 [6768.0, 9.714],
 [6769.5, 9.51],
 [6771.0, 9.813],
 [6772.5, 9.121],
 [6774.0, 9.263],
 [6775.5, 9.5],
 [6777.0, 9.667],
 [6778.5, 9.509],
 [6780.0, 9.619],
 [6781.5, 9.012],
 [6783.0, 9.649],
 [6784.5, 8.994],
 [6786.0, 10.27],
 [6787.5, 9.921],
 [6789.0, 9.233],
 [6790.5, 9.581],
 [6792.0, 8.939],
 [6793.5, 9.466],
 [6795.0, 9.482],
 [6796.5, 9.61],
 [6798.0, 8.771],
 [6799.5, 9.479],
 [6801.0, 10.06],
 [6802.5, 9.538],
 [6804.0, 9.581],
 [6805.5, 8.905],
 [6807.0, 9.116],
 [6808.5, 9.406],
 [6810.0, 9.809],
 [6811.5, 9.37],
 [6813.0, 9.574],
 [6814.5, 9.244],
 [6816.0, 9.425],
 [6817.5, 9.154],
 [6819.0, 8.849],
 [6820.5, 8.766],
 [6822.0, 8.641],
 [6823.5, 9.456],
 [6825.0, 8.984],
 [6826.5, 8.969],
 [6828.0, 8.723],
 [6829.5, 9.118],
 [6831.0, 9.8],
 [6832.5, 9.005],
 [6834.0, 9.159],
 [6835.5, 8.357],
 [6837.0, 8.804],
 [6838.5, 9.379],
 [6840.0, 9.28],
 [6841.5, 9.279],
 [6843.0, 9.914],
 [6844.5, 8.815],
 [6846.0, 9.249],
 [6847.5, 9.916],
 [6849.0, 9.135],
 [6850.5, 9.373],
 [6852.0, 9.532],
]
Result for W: 0.98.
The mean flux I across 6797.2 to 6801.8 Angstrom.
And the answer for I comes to 9.44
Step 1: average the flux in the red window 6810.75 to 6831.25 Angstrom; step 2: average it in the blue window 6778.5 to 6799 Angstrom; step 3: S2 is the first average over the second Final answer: 0.97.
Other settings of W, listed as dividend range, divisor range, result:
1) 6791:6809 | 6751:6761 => 1.00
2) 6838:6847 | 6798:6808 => 1.01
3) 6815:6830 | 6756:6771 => 0.97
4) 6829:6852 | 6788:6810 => 1.00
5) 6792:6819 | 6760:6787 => 1.00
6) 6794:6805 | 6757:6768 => 1.02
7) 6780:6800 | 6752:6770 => 1.00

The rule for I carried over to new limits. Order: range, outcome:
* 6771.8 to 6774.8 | 9.2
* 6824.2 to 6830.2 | 8.95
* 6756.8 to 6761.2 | 9.28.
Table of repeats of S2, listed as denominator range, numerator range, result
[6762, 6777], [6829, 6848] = 0.98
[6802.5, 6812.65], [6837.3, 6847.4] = 0.99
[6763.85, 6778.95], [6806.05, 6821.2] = 0.98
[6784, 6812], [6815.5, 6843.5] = 0.96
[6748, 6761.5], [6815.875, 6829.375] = 0.95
